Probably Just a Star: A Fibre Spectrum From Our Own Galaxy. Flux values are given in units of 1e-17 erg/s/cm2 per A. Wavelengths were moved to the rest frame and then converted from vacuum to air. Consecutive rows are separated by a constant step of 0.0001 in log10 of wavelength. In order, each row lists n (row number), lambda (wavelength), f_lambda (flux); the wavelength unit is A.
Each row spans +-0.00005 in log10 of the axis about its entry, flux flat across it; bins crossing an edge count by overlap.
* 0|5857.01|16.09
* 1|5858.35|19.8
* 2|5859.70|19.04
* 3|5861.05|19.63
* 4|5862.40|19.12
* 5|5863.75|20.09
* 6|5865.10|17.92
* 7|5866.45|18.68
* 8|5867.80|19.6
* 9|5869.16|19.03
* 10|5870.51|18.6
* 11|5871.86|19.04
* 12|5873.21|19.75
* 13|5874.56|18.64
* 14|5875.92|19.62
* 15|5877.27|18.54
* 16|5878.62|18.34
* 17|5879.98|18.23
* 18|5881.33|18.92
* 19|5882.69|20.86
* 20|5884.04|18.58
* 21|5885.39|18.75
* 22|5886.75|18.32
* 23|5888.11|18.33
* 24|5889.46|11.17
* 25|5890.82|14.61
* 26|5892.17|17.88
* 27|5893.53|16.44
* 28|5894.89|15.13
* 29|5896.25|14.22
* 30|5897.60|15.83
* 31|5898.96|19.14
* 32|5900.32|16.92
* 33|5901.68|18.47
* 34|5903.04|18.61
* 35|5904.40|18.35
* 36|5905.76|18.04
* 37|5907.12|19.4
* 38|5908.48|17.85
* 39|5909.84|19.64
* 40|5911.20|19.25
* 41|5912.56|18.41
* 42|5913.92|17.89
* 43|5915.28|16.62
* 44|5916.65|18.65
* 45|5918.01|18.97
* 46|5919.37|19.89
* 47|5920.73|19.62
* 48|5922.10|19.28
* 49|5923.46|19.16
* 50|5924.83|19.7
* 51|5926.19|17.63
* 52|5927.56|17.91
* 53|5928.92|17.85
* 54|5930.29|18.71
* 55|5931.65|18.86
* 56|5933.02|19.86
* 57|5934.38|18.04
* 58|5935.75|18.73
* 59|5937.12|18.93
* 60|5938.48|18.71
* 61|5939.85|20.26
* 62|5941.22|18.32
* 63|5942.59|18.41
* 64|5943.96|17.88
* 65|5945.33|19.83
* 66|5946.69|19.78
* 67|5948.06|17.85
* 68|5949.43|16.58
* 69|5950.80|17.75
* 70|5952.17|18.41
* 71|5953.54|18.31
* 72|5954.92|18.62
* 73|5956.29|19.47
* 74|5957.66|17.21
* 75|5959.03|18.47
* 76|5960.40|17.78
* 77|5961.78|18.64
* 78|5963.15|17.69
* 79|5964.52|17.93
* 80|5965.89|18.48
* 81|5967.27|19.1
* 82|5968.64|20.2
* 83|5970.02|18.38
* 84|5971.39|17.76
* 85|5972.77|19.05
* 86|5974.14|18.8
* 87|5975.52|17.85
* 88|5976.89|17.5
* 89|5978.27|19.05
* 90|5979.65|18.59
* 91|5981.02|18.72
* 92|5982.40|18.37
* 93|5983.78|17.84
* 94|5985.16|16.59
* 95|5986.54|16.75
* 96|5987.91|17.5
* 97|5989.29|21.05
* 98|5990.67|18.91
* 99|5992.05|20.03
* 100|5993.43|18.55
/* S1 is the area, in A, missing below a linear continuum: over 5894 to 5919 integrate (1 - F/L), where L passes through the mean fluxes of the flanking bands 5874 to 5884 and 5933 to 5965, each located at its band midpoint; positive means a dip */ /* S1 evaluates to 1.2 A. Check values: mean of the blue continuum 19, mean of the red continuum 18.5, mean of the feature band 17.9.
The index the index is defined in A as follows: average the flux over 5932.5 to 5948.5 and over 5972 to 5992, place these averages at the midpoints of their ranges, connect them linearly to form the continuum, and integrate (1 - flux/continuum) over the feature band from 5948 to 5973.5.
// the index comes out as 0.5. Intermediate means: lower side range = 18.9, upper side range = 18.4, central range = 18.3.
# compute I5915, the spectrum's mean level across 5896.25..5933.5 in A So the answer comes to 18.5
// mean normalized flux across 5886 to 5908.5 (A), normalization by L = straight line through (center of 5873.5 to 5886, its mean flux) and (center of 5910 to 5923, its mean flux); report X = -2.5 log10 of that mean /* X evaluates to 0.117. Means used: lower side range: 19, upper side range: 18.8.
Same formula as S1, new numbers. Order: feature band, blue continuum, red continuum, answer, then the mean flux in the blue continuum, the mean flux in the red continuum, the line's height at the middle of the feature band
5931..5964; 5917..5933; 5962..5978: 0.30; 18.9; 18.5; 18.7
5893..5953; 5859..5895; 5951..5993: 0.14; 18.3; 18.4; 18.4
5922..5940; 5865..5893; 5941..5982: -0.41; 18.3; 18.4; 18.4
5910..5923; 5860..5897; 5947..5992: -0.42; 18.1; 18.3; 18.2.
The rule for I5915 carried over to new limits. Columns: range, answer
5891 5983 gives 18.3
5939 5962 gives 18.4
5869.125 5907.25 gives 17.8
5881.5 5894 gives 17.3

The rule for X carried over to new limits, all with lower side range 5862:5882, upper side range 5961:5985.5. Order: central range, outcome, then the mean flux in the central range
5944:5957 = 0.00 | 18.5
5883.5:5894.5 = 0.13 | 16.7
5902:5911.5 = 0.00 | 18.7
